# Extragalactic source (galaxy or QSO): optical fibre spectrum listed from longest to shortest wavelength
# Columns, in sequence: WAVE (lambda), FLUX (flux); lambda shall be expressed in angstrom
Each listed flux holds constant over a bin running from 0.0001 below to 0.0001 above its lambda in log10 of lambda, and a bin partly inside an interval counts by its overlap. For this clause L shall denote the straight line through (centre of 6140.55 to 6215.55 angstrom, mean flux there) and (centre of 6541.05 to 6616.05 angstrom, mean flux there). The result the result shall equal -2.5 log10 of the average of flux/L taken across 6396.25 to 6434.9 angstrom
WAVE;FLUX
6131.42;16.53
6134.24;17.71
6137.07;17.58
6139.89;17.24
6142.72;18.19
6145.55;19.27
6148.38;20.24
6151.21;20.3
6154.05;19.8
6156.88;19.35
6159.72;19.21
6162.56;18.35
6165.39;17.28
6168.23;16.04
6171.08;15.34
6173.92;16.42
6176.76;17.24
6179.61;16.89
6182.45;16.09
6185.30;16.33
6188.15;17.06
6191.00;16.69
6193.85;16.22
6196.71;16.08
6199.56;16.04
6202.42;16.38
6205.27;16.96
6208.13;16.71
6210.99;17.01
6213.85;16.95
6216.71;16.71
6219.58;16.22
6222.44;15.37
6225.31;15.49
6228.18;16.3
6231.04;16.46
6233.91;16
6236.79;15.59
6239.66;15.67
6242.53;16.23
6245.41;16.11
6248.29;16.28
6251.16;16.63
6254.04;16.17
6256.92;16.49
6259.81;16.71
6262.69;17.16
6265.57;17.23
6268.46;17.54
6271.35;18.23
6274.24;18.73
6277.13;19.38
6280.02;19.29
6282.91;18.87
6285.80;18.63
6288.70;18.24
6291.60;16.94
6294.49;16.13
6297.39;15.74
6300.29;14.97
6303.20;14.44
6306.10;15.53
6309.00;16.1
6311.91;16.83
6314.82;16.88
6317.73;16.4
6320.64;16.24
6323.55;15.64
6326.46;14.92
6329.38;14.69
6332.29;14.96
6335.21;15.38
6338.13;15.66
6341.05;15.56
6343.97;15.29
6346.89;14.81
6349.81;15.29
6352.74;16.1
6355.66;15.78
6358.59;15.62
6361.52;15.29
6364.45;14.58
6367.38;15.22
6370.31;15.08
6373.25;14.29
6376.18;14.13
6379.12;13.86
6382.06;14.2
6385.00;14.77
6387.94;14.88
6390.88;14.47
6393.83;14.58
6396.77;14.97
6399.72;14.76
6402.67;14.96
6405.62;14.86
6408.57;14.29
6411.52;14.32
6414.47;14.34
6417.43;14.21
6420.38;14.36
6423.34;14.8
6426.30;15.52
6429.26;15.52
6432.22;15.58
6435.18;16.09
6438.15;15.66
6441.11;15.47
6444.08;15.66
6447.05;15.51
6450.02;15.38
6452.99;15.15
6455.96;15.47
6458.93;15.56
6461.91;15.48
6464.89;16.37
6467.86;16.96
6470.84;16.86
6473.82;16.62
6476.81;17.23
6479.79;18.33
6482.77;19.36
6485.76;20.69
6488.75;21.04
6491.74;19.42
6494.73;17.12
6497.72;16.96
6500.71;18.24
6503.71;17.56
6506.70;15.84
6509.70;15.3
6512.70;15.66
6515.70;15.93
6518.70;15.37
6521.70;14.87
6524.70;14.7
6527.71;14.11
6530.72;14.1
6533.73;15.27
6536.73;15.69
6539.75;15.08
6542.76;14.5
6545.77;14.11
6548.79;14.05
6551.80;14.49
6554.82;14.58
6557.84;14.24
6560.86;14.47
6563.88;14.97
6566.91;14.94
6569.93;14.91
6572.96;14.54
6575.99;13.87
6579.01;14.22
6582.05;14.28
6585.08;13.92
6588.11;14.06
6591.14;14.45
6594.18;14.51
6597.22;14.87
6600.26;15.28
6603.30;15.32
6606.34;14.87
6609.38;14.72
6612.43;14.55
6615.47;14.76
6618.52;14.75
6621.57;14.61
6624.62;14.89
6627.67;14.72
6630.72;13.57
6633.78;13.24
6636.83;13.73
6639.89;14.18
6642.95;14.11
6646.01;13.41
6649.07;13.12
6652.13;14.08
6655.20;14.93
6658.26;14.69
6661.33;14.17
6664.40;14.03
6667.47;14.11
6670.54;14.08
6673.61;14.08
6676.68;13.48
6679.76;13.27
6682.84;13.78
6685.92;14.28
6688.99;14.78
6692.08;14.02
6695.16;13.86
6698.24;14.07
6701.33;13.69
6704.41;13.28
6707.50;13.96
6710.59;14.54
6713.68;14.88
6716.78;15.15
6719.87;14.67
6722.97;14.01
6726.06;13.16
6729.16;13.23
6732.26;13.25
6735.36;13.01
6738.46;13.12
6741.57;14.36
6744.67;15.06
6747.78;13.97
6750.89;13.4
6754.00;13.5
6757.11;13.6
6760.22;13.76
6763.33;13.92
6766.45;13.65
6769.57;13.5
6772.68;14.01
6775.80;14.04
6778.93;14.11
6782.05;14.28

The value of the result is 0.061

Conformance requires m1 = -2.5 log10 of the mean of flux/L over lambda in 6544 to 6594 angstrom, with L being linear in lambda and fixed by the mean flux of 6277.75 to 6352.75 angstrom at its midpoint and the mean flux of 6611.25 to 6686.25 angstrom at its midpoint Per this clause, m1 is 0.016 mag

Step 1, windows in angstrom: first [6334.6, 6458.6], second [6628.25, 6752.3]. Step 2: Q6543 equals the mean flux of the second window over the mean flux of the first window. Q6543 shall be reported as 0.93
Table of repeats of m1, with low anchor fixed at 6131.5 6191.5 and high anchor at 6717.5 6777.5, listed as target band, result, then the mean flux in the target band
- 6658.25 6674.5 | 0.01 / 14.2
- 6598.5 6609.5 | -0.03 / 15.1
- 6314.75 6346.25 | 0.07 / 15.5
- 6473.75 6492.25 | -0.22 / 19.1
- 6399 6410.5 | 0.10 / 14.7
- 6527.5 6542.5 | 0.02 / 14.9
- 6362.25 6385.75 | 0.12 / 14.5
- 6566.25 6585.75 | 0.04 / 14.4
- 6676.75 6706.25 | 0.02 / 13.9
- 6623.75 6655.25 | 0.04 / 13.9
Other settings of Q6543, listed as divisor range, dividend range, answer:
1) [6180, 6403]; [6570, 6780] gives 0.88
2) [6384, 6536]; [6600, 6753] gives 0.89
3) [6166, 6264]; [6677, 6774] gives 0.85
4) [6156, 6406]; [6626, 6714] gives 0.87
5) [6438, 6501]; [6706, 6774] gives 0.82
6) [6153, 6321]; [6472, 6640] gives 0.92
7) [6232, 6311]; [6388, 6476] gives 0.91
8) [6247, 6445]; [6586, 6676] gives 0.91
